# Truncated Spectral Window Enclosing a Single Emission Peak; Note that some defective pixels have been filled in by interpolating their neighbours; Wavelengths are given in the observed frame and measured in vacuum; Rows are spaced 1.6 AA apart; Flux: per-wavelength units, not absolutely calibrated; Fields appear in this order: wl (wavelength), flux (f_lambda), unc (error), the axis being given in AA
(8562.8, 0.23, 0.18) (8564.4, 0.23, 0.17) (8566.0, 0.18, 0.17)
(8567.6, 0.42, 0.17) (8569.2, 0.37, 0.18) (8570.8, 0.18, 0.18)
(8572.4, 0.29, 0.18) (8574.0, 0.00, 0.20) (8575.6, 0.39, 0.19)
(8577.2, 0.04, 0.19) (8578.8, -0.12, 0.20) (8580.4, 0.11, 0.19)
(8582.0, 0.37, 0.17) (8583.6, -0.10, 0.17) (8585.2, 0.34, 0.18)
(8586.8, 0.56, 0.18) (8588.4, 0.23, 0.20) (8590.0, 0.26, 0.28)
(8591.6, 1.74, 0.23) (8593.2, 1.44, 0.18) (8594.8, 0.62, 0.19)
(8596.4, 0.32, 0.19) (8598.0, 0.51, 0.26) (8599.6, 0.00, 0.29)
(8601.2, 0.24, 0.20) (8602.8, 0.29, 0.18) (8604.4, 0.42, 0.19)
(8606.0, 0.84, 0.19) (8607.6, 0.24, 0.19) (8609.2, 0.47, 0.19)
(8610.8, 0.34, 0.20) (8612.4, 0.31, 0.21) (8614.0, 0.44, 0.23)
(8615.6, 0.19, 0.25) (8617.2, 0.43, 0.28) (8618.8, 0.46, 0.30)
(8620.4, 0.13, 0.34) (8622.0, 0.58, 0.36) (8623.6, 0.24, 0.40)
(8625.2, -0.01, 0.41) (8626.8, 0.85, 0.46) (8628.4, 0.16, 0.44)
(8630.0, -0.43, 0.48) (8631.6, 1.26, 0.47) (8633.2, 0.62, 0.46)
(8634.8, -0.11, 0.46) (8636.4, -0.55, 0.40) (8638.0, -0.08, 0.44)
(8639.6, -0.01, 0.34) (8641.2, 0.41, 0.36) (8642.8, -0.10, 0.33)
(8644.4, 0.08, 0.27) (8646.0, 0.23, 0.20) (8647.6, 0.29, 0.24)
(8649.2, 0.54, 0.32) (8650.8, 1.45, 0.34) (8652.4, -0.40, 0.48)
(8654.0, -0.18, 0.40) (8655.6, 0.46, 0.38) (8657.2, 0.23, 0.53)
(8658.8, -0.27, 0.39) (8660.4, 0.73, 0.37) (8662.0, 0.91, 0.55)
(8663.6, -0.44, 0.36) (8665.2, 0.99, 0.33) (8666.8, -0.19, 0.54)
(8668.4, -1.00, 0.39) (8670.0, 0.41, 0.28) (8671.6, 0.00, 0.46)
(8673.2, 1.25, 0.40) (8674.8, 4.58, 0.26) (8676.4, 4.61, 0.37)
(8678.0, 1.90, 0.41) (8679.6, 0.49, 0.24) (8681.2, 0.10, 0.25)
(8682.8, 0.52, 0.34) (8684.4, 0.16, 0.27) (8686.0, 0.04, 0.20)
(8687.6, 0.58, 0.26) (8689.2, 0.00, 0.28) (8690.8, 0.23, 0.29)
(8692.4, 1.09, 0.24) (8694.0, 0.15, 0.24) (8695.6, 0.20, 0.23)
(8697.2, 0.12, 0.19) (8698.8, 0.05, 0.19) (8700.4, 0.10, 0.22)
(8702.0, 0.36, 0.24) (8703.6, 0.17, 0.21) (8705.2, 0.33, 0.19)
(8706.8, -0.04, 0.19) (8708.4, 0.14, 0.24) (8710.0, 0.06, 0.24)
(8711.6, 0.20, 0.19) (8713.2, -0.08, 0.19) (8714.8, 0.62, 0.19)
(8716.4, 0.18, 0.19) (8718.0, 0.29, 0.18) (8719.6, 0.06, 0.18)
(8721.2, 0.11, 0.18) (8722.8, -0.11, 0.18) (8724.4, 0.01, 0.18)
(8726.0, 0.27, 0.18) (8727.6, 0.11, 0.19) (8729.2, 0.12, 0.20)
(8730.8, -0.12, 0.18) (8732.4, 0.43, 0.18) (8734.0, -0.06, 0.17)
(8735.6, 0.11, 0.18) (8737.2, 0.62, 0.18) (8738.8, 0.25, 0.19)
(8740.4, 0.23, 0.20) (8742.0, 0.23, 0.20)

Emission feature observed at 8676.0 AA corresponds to [O III]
